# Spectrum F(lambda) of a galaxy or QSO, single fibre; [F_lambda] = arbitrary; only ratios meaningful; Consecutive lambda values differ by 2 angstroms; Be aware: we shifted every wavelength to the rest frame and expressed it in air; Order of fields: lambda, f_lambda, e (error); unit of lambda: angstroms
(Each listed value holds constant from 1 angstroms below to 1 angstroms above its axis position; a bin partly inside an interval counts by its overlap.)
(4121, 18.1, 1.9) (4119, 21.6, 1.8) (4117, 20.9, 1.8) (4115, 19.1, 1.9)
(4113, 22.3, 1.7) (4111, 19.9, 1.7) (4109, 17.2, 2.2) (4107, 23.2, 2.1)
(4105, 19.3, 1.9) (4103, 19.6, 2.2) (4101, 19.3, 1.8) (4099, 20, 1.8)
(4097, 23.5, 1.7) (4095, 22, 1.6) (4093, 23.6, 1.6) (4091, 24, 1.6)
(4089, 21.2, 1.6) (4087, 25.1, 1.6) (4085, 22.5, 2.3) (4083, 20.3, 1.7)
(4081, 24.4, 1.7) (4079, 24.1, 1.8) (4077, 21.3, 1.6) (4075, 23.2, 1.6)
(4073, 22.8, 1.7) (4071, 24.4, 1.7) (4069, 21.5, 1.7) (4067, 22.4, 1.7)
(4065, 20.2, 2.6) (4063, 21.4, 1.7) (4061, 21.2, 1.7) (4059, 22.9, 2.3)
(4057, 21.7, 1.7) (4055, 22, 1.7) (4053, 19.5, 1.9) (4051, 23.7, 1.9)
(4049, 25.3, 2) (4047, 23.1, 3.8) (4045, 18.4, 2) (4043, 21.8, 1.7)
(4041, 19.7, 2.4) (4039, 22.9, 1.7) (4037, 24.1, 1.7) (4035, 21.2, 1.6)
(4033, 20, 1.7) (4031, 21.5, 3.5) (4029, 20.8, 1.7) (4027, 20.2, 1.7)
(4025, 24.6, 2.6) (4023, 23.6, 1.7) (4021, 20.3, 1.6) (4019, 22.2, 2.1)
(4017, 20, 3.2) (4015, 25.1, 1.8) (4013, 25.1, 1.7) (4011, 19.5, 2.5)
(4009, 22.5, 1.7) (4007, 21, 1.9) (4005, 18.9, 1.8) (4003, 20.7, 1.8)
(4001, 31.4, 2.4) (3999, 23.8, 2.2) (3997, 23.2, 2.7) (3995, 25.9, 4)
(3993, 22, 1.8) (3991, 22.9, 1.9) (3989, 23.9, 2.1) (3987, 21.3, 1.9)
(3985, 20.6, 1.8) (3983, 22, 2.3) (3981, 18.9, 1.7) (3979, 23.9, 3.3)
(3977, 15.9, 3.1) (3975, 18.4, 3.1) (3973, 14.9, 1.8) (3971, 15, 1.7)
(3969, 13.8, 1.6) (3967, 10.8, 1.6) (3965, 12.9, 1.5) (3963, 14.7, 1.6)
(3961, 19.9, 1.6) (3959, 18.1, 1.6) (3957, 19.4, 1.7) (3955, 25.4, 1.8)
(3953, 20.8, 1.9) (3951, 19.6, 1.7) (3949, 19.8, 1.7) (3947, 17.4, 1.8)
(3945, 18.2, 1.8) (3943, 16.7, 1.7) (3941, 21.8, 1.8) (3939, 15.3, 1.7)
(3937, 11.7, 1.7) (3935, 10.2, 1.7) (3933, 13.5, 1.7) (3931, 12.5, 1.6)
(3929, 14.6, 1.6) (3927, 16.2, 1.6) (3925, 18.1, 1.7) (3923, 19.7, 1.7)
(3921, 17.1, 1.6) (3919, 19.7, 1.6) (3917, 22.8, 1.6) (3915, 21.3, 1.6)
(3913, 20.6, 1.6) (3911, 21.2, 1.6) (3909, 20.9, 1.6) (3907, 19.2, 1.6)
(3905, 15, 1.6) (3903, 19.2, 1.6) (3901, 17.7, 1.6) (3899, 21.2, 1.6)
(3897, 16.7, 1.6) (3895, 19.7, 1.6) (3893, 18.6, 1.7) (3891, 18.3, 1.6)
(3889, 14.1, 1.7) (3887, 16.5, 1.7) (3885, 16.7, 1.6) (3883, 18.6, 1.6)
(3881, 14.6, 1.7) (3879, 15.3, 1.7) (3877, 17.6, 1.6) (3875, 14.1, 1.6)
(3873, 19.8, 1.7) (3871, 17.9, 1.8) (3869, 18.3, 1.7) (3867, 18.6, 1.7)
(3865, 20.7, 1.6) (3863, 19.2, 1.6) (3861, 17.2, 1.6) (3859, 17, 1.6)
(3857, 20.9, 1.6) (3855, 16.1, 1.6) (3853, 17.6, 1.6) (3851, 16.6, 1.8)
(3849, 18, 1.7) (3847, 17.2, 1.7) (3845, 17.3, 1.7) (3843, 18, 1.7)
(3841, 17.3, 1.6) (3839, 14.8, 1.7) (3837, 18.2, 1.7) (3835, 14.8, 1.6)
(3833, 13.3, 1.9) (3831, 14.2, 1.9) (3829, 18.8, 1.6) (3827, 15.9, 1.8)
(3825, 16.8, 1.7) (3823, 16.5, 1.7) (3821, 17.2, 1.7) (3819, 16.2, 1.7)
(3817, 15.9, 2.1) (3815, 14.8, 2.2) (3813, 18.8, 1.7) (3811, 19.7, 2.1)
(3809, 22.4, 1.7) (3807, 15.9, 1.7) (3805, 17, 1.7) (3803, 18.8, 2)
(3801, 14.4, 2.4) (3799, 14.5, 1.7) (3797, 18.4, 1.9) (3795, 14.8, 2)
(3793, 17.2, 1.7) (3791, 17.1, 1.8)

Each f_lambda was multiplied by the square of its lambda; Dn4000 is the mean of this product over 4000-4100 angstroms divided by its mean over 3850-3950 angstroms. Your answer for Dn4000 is 1.36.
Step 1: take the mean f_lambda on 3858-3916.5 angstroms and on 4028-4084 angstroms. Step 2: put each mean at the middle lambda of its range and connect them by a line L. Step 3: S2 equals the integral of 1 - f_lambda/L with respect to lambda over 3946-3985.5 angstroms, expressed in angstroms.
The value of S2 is 3.7 angstroms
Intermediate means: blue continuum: 18.2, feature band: 18.1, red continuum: 22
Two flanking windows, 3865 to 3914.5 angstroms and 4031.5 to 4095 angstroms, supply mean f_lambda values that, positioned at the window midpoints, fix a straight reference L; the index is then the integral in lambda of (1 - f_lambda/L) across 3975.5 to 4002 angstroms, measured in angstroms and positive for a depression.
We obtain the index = -2.87 angstroms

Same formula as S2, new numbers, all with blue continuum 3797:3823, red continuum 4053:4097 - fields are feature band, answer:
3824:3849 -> 1.8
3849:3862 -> 0.3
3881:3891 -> 1.2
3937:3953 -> 1.4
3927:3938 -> 3.8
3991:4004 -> -2.2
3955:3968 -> 2.2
